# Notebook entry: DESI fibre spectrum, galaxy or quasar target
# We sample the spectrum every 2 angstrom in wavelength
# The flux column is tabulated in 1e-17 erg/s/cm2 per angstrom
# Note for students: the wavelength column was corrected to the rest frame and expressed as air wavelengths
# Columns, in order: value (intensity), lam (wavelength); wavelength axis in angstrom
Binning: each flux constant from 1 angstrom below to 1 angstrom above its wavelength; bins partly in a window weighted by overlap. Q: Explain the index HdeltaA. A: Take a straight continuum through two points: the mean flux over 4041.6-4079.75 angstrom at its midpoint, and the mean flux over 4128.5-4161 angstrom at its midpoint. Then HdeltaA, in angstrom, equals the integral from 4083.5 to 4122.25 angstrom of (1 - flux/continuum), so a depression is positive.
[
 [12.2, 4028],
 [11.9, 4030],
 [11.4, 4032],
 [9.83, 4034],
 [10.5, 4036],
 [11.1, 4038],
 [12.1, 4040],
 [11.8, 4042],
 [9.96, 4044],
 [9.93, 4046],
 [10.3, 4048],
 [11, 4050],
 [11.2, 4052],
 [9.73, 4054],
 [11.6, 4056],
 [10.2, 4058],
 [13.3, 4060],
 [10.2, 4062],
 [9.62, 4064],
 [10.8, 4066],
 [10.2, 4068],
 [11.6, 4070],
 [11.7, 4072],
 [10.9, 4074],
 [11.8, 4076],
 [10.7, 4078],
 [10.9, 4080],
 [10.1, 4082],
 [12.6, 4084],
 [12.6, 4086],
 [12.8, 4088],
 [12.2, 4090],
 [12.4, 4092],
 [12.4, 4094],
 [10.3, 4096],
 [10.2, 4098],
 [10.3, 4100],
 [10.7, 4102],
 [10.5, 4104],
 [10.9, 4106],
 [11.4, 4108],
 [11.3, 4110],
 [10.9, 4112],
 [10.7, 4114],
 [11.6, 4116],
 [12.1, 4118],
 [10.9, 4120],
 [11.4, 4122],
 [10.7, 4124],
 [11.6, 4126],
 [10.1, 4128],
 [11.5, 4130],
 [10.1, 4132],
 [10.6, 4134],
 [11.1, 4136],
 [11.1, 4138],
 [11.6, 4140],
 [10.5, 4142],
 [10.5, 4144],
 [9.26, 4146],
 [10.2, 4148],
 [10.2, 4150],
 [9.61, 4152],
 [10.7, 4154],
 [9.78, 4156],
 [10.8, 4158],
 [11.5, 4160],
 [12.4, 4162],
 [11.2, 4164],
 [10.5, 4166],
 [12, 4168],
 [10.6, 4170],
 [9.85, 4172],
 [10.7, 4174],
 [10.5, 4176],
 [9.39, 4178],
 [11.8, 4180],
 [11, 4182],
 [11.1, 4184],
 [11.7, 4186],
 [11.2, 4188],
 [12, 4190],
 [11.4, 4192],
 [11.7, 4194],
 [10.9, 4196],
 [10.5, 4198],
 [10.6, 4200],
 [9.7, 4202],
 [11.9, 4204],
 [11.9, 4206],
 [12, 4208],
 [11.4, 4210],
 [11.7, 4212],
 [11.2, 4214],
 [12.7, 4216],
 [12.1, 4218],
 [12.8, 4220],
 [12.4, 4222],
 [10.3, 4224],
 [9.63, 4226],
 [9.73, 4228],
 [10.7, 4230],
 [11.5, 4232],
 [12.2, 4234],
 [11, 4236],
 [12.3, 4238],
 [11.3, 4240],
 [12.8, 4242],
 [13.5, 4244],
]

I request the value -2.5 angstrom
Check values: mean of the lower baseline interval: 10.9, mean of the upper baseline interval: 10.6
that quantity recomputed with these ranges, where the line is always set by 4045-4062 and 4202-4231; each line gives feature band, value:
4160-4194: 0.5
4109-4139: 0.1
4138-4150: 0.8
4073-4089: -0.9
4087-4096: -1.0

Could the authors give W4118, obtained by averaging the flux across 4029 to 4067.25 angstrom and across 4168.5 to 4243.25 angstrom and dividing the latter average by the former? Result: 1.04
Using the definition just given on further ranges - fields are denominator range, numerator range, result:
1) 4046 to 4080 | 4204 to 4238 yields 1.05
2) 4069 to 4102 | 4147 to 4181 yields 0.93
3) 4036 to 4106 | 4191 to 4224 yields 1.04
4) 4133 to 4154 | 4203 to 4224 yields 1.14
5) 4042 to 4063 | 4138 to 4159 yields 0.96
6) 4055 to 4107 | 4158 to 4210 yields 0.99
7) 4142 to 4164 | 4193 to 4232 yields 1.07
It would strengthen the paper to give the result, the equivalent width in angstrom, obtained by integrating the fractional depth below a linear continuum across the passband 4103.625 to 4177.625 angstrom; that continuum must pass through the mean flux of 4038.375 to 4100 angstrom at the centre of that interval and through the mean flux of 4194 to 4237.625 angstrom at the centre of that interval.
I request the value 2.6 angstrom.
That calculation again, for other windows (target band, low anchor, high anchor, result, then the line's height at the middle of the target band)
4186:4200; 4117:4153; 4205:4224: 0.4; 11.6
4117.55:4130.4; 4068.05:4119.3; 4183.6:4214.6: 0.2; 11.3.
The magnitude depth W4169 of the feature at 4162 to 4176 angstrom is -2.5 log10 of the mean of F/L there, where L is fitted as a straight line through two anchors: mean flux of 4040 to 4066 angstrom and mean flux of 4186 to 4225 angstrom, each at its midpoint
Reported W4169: 0.04 mag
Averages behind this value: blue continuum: 10.8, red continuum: 11.5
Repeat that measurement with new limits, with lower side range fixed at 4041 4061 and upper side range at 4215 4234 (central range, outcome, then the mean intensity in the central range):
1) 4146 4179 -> 0.06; 10.6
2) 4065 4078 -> -0.02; 11.1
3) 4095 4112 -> 0.03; 10.7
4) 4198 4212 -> 0.01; 11.2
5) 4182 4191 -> -0.02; 11.4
